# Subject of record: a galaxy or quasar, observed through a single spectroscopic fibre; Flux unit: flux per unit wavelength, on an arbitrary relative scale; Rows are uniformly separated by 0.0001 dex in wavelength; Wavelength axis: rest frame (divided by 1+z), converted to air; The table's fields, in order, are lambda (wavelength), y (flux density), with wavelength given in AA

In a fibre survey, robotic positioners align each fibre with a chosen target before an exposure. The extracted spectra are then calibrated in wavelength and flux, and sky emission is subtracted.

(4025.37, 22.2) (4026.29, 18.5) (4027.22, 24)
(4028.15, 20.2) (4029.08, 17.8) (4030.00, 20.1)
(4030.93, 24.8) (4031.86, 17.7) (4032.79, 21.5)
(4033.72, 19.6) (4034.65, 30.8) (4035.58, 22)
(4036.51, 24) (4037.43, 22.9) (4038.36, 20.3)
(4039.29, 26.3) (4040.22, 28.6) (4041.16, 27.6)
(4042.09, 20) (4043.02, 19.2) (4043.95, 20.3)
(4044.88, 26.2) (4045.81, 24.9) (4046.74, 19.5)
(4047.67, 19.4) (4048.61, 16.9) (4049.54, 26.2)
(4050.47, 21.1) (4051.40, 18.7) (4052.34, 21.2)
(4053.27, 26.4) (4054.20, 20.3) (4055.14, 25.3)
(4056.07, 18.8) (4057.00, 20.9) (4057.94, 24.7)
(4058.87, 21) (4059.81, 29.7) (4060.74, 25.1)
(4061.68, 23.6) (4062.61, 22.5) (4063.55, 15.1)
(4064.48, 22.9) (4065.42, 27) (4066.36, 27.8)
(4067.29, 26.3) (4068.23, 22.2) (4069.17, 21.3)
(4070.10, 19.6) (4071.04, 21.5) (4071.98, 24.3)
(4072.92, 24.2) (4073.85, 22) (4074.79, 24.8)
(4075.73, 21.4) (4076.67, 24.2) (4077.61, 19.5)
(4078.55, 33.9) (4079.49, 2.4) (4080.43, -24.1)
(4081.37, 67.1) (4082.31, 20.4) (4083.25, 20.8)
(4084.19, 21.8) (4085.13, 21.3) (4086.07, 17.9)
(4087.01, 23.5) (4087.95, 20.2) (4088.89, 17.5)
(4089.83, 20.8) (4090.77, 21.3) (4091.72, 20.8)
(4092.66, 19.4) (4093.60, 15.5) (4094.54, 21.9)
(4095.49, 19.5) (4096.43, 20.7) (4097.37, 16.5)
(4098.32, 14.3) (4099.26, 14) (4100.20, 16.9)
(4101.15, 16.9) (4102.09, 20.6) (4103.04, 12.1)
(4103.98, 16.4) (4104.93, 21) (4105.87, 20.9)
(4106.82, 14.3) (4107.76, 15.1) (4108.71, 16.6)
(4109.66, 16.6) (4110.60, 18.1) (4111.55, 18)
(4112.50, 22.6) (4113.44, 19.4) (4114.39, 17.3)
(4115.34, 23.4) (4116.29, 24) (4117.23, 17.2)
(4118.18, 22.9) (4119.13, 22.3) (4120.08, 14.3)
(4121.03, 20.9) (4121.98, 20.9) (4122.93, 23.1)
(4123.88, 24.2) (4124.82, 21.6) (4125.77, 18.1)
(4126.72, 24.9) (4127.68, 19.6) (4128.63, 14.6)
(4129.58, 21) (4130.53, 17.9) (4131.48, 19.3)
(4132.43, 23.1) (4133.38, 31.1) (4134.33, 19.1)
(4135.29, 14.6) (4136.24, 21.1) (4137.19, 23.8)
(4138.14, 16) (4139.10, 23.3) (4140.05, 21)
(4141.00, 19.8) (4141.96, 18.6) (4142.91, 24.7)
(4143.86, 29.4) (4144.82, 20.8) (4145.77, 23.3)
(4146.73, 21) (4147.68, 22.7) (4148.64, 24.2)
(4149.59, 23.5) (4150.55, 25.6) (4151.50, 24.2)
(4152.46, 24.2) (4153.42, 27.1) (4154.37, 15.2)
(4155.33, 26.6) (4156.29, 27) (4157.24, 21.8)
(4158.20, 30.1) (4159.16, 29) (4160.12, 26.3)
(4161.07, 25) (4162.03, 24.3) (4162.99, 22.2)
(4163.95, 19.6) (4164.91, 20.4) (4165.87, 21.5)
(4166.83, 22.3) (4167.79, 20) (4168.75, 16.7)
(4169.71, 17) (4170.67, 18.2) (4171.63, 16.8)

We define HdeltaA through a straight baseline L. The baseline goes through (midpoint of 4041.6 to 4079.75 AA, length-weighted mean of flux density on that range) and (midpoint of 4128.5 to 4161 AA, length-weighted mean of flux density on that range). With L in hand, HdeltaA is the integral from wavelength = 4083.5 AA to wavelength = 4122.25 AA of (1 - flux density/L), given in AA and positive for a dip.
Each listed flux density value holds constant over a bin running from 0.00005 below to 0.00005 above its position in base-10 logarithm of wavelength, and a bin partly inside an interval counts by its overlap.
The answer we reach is 6.3 AA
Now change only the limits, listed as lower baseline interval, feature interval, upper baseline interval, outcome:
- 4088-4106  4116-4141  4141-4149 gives 0.6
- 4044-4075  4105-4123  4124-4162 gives 2.6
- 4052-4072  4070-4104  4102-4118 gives 1.5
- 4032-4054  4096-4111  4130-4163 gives 3.9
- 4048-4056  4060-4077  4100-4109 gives -2.4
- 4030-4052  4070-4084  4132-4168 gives 0.7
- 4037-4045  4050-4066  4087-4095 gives -0.3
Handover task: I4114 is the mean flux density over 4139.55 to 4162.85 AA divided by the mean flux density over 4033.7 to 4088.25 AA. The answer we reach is 1.07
